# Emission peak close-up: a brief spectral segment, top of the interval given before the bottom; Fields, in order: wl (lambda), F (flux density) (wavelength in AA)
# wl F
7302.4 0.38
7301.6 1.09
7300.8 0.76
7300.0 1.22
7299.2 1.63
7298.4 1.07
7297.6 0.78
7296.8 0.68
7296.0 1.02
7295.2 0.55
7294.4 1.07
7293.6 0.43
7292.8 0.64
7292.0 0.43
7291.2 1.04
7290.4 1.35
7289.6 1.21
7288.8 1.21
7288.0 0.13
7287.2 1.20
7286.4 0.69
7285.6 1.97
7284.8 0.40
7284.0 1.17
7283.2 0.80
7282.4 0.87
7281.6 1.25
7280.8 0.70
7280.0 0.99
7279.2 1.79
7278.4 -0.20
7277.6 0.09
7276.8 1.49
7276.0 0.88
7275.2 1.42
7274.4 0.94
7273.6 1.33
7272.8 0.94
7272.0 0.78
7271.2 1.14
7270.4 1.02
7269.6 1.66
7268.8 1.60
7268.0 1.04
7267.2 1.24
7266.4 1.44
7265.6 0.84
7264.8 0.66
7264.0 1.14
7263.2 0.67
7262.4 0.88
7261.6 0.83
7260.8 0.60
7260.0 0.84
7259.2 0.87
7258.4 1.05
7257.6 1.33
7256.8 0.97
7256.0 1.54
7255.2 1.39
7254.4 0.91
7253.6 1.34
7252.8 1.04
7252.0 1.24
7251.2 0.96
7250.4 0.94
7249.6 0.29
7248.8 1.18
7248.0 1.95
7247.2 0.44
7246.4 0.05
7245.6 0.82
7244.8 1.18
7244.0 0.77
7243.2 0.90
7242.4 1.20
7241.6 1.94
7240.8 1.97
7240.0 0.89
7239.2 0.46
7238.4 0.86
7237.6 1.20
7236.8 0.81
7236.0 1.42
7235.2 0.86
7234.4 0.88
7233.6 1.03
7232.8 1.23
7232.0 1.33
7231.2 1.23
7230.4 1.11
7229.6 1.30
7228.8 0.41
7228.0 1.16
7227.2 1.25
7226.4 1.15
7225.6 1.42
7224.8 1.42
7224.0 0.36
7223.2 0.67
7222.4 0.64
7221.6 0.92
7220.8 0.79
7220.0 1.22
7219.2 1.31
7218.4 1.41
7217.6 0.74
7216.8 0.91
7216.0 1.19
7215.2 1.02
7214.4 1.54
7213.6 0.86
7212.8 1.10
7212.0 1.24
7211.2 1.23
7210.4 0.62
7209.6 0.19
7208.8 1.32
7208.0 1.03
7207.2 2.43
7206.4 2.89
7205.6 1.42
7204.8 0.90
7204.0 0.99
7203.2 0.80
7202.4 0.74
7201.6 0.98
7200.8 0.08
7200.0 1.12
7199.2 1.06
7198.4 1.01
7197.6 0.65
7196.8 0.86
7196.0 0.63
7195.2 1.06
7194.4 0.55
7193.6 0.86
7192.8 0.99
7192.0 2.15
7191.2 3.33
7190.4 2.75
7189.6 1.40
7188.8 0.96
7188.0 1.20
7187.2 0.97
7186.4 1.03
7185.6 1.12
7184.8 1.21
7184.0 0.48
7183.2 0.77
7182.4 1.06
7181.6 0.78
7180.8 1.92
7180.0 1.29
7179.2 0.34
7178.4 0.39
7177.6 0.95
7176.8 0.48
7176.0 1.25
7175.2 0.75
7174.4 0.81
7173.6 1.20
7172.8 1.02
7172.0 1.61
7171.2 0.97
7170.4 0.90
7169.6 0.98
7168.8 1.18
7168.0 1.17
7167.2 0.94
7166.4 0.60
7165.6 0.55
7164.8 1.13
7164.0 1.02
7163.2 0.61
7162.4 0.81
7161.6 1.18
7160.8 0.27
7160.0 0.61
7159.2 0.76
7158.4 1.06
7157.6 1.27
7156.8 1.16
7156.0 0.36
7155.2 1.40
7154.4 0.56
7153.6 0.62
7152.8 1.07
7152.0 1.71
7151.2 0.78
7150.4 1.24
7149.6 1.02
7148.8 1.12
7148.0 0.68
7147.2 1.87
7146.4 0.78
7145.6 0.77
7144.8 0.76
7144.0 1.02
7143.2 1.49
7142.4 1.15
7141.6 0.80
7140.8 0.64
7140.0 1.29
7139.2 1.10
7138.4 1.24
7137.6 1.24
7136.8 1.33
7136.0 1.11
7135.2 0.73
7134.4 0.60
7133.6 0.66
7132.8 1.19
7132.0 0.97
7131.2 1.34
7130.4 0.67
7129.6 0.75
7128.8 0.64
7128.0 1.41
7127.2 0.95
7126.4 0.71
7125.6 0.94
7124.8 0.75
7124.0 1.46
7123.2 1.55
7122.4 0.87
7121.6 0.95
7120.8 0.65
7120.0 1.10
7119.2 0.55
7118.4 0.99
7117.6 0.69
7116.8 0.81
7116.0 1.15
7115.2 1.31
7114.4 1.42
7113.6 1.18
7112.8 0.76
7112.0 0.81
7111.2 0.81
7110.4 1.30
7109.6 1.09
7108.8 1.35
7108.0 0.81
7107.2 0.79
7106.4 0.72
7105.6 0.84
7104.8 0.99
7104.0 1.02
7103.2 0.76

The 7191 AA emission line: [S II] 6716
